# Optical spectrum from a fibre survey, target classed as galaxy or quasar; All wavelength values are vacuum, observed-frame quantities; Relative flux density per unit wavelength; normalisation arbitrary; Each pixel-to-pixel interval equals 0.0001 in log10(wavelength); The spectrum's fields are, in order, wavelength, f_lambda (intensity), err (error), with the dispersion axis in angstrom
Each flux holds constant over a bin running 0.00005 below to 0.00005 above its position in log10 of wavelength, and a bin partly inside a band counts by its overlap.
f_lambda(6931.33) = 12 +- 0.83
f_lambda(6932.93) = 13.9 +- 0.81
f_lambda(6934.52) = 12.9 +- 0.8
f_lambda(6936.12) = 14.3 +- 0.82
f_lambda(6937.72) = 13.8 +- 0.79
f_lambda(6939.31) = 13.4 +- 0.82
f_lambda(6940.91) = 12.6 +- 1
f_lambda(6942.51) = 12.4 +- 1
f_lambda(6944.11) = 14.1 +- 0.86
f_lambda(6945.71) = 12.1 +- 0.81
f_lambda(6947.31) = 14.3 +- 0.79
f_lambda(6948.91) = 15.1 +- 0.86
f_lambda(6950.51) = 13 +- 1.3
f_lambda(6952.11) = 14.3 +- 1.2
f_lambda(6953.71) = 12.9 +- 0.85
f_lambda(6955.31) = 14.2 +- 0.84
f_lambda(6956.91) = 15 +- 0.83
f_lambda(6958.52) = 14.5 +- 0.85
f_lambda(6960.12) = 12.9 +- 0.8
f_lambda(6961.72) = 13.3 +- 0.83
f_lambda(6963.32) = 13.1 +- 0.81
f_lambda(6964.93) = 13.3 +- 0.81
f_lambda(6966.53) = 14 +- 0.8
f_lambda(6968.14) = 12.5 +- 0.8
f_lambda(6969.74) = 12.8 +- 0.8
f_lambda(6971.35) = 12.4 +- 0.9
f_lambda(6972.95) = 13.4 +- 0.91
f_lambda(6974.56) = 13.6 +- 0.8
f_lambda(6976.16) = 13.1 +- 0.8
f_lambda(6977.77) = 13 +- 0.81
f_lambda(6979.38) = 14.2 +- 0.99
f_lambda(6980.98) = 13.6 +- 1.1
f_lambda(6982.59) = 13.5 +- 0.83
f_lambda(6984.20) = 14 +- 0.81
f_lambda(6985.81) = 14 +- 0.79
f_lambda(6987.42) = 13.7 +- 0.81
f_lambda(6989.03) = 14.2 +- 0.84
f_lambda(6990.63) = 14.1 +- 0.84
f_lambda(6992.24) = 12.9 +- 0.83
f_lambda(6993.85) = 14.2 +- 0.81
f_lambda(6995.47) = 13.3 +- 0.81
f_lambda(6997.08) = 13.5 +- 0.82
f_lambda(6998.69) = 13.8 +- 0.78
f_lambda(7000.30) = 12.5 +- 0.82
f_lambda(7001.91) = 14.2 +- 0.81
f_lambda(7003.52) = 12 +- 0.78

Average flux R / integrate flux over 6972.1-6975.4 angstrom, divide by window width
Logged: 13.5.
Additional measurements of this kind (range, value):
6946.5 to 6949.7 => 14.7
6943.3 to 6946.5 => 13.1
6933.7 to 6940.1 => 13.6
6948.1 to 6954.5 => 13.8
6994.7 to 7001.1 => 13.3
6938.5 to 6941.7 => 13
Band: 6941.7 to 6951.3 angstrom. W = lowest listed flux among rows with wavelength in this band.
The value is 12.1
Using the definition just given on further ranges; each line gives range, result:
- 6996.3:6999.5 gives 13.5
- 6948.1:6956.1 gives 12.9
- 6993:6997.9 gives 13.3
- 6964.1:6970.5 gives 12.5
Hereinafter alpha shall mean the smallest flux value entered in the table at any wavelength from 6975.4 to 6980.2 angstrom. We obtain 13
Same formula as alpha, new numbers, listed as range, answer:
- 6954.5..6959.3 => 14.2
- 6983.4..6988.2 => 13.7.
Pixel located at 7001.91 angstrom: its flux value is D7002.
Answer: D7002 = 14.2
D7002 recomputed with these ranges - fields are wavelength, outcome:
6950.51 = 13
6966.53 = 14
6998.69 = 13.8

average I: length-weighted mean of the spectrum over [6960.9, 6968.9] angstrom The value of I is 13.2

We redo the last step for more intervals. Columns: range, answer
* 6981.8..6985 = 13.7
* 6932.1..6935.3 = 13.4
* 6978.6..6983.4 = 13.8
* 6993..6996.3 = 13.7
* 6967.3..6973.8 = 12.8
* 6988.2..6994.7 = 13.8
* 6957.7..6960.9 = 13.7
